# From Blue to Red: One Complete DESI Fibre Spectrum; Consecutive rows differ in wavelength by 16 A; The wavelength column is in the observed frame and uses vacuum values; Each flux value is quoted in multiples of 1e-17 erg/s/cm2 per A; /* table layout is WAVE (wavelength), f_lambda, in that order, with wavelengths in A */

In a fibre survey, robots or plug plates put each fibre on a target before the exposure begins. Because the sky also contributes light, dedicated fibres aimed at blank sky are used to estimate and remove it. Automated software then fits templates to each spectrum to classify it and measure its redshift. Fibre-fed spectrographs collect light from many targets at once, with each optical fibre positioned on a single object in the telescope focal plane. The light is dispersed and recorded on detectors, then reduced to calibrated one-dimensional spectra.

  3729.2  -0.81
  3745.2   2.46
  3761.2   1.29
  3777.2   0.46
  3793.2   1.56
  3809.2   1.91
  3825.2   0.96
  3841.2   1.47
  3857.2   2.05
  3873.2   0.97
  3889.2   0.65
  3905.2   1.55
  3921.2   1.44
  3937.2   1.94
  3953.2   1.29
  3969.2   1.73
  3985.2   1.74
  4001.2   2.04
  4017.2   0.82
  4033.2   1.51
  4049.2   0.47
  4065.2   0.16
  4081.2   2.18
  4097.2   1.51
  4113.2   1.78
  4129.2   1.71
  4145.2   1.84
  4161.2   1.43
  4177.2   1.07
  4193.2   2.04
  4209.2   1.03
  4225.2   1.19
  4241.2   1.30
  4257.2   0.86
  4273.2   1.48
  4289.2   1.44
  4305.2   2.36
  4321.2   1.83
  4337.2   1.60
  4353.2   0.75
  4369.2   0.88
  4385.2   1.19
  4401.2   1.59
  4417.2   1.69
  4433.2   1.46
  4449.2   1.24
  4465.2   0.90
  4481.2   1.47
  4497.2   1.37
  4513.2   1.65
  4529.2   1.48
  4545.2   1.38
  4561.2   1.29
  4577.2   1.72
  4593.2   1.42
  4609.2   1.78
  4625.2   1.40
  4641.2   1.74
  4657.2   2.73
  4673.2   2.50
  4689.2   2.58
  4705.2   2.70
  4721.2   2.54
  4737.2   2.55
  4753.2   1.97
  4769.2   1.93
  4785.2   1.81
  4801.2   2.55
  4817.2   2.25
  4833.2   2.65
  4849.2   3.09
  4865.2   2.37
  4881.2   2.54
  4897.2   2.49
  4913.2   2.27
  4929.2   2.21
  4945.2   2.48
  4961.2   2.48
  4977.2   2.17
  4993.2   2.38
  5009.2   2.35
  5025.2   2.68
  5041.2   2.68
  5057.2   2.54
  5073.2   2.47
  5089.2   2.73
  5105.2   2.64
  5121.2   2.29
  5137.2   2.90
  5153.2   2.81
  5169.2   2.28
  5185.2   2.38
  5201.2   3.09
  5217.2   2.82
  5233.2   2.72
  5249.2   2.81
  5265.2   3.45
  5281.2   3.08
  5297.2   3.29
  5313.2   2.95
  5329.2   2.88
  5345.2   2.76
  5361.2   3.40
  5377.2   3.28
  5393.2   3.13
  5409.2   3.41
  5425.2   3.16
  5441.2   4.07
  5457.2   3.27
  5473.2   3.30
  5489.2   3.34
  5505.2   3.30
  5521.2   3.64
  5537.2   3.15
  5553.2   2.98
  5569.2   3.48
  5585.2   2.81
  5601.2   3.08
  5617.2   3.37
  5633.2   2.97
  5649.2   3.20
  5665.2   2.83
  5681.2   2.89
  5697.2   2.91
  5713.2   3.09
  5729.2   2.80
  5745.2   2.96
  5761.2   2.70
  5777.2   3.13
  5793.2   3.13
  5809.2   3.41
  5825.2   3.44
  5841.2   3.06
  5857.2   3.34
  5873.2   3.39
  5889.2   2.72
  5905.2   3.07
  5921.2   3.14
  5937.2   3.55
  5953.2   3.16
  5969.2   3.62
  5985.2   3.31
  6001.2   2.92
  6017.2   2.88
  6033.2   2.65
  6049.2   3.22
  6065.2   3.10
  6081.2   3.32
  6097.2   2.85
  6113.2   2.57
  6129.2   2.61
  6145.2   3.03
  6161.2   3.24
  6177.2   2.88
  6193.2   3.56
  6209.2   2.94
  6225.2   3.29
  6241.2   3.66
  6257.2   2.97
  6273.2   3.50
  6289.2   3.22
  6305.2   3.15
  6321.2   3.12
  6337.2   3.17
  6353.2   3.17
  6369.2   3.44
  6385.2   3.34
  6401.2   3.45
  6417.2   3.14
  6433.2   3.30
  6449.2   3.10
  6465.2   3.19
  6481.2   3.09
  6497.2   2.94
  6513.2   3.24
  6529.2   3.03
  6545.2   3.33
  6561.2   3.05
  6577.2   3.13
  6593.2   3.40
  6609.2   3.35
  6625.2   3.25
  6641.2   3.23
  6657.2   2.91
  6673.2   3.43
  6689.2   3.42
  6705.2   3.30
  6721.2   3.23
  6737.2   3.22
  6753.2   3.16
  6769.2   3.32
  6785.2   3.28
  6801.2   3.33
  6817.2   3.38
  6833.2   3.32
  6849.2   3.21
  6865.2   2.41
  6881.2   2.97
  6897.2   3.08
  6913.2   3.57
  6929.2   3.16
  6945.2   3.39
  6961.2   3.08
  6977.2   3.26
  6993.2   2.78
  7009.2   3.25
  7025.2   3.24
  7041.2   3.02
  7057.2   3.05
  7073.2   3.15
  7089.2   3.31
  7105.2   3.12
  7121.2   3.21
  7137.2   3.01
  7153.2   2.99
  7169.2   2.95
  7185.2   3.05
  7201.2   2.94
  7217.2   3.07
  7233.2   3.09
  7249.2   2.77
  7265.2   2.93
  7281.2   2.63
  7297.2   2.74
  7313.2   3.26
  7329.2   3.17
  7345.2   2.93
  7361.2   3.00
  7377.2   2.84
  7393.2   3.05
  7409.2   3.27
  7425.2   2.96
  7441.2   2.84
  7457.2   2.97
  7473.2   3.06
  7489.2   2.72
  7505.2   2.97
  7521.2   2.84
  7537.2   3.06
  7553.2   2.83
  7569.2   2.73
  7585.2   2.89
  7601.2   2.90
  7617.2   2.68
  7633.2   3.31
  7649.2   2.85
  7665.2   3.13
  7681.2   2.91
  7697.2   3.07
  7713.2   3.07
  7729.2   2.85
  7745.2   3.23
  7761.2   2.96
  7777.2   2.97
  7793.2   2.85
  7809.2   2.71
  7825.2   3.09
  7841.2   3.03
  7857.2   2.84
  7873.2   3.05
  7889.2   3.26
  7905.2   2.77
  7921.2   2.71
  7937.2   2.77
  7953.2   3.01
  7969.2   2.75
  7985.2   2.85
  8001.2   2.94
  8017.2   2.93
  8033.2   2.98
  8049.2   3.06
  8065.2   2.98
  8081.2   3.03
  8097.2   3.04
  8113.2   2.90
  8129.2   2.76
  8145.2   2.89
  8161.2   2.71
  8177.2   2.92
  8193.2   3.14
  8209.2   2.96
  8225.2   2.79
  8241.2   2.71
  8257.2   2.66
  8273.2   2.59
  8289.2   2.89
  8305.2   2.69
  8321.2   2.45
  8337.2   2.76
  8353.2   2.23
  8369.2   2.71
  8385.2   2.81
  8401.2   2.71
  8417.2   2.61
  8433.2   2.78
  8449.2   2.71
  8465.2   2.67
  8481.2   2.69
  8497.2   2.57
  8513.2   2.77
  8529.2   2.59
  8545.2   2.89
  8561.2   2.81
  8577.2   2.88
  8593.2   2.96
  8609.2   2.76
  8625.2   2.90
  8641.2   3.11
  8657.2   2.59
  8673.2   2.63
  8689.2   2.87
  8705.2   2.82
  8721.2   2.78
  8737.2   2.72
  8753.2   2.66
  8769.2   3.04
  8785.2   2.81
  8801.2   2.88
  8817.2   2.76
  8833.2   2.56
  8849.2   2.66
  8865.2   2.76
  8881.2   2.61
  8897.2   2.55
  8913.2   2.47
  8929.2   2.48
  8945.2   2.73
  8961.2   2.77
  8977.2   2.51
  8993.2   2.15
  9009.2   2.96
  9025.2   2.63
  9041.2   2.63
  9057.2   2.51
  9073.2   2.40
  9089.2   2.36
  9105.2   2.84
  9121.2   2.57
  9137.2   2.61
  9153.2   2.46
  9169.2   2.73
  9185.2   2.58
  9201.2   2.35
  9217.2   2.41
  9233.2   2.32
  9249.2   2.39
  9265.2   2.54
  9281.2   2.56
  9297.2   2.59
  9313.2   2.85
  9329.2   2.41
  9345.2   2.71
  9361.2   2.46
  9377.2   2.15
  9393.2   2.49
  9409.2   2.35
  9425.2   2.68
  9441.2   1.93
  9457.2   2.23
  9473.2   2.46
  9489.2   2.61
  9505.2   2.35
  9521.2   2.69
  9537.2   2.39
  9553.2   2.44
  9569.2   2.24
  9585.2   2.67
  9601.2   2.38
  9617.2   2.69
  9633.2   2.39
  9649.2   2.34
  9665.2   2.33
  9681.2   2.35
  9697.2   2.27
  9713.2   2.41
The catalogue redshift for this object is 0.164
